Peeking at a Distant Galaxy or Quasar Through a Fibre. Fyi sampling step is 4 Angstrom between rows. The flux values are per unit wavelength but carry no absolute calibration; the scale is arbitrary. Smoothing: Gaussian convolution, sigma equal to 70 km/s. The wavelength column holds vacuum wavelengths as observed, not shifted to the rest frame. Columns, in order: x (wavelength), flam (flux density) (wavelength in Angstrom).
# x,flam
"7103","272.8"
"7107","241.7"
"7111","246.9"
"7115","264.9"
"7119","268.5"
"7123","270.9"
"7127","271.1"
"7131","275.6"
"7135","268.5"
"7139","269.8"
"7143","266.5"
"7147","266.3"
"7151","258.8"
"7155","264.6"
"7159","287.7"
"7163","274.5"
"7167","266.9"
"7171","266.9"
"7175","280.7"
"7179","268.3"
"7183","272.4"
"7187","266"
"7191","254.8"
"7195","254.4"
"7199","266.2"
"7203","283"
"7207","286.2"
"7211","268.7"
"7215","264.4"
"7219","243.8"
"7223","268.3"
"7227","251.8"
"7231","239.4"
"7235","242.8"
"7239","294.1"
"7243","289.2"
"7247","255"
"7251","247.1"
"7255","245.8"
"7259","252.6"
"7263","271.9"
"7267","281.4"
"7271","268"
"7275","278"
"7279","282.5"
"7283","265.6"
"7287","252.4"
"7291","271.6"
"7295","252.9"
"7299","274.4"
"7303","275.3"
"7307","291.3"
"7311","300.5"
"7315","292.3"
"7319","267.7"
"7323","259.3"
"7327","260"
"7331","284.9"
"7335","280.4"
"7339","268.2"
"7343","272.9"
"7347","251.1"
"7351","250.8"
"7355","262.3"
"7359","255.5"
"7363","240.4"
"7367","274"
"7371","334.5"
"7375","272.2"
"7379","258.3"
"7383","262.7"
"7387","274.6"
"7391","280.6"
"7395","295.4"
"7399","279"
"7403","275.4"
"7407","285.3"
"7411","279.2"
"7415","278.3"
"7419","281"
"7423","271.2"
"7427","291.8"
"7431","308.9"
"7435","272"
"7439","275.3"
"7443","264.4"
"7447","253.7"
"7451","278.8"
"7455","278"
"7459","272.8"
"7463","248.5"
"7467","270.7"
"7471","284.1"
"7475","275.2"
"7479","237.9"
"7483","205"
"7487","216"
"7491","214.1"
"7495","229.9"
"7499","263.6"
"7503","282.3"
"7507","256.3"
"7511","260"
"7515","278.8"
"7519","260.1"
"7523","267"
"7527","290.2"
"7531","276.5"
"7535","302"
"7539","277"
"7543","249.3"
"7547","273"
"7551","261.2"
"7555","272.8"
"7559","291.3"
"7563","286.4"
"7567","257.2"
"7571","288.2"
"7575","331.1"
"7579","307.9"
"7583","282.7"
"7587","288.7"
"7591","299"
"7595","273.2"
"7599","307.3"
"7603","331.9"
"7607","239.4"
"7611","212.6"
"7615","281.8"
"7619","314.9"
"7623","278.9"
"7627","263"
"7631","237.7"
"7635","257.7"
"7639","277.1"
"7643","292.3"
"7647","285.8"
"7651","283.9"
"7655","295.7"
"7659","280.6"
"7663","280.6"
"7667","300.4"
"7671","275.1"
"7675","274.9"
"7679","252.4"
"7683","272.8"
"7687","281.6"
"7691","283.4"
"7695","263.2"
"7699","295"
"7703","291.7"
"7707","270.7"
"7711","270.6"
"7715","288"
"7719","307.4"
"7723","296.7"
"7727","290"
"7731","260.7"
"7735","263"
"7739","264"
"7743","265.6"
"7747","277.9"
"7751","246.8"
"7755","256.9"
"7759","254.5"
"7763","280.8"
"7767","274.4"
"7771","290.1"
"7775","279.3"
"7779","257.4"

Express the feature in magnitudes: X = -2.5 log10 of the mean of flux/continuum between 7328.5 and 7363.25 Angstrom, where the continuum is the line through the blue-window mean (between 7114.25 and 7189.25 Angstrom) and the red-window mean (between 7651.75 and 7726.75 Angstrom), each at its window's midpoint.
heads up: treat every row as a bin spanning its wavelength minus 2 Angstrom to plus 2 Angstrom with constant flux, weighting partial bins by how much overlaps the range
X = 0.04 mag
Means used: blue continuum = 270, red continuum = 282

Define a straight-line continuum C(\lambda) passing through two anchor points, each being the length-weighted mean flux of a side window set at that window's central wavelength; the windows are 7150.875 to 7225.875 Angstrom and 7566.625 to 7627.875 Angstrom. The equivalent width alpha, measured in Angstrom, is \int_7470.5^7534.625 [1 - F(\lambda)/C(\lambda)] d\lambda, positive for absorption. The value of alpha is 5.8 Angstrom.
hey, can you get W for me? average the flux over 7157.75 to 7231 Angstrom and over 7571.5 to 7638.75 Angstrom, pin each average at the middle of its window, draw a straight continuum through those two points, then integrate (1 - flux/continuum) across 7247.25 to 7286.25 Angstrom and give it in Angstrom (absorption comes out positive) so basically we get 0.7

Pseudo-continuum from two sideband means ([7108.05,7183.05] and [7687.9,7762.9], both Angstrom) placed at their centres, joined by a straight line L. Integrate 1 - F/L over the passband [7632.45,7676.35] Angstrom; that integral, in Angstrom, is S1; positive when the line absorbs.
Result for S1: -1.2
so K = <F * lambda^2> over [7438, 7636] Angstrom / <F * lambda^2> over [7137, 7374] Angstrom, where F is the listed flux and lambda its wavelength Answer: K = 1.1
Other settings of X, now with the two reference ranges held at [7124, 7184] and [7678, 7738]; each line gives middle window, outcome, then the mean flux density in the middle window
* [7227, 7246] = 0.031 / 264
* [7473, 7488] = 0.175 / 235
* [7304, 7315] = -0.078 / 293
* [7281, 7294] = 0.042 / 262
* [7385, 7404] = -0.027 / 281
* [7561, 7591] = -0.057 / 292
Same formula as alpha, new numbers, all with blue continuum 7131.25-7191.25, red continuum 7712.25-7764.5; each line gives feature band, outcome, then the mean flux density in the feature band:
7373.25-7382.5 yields 0.21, 265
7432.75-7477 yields 0.13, 271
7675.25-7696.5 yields 0.12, 271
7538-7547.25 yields 0.27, 264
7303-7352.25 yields -0.58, 274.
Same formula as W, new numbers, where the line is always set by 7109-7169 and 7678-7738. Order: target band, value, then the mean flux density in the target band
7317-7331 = 0.3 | 266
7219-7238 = 1.2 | 252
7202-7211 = -0.4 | 281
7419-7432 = -0.7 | 288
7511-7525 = 0.4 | 267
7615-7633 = 0.2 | 275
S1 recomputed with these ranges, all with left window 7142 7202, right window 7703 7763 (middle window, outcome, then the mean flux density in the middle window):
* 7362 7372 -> -0.5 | 282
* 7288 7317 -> -1.0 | 279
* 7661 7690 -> -0.5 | 277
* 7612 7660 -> -0.9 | 278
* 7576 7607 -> -2.7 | 296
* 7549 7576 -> -1.1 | 282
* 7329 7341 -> -0.4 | 278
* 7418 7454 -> -0.9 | 277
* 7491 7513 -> 1.4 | 254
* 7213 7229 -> 0.7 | 257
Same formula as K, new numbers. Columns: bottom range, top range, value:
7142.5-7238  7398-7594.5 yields 1.11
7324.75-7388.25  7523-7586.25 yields 1.11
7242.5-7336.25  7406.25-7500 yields 1.02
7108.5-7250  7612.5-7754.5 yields 1.19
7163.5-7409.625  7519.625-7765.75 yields 1.14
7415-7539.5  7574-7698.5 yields 1.10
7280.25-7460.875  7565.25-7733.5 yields 1.11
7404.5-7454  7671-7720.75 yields 1.08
